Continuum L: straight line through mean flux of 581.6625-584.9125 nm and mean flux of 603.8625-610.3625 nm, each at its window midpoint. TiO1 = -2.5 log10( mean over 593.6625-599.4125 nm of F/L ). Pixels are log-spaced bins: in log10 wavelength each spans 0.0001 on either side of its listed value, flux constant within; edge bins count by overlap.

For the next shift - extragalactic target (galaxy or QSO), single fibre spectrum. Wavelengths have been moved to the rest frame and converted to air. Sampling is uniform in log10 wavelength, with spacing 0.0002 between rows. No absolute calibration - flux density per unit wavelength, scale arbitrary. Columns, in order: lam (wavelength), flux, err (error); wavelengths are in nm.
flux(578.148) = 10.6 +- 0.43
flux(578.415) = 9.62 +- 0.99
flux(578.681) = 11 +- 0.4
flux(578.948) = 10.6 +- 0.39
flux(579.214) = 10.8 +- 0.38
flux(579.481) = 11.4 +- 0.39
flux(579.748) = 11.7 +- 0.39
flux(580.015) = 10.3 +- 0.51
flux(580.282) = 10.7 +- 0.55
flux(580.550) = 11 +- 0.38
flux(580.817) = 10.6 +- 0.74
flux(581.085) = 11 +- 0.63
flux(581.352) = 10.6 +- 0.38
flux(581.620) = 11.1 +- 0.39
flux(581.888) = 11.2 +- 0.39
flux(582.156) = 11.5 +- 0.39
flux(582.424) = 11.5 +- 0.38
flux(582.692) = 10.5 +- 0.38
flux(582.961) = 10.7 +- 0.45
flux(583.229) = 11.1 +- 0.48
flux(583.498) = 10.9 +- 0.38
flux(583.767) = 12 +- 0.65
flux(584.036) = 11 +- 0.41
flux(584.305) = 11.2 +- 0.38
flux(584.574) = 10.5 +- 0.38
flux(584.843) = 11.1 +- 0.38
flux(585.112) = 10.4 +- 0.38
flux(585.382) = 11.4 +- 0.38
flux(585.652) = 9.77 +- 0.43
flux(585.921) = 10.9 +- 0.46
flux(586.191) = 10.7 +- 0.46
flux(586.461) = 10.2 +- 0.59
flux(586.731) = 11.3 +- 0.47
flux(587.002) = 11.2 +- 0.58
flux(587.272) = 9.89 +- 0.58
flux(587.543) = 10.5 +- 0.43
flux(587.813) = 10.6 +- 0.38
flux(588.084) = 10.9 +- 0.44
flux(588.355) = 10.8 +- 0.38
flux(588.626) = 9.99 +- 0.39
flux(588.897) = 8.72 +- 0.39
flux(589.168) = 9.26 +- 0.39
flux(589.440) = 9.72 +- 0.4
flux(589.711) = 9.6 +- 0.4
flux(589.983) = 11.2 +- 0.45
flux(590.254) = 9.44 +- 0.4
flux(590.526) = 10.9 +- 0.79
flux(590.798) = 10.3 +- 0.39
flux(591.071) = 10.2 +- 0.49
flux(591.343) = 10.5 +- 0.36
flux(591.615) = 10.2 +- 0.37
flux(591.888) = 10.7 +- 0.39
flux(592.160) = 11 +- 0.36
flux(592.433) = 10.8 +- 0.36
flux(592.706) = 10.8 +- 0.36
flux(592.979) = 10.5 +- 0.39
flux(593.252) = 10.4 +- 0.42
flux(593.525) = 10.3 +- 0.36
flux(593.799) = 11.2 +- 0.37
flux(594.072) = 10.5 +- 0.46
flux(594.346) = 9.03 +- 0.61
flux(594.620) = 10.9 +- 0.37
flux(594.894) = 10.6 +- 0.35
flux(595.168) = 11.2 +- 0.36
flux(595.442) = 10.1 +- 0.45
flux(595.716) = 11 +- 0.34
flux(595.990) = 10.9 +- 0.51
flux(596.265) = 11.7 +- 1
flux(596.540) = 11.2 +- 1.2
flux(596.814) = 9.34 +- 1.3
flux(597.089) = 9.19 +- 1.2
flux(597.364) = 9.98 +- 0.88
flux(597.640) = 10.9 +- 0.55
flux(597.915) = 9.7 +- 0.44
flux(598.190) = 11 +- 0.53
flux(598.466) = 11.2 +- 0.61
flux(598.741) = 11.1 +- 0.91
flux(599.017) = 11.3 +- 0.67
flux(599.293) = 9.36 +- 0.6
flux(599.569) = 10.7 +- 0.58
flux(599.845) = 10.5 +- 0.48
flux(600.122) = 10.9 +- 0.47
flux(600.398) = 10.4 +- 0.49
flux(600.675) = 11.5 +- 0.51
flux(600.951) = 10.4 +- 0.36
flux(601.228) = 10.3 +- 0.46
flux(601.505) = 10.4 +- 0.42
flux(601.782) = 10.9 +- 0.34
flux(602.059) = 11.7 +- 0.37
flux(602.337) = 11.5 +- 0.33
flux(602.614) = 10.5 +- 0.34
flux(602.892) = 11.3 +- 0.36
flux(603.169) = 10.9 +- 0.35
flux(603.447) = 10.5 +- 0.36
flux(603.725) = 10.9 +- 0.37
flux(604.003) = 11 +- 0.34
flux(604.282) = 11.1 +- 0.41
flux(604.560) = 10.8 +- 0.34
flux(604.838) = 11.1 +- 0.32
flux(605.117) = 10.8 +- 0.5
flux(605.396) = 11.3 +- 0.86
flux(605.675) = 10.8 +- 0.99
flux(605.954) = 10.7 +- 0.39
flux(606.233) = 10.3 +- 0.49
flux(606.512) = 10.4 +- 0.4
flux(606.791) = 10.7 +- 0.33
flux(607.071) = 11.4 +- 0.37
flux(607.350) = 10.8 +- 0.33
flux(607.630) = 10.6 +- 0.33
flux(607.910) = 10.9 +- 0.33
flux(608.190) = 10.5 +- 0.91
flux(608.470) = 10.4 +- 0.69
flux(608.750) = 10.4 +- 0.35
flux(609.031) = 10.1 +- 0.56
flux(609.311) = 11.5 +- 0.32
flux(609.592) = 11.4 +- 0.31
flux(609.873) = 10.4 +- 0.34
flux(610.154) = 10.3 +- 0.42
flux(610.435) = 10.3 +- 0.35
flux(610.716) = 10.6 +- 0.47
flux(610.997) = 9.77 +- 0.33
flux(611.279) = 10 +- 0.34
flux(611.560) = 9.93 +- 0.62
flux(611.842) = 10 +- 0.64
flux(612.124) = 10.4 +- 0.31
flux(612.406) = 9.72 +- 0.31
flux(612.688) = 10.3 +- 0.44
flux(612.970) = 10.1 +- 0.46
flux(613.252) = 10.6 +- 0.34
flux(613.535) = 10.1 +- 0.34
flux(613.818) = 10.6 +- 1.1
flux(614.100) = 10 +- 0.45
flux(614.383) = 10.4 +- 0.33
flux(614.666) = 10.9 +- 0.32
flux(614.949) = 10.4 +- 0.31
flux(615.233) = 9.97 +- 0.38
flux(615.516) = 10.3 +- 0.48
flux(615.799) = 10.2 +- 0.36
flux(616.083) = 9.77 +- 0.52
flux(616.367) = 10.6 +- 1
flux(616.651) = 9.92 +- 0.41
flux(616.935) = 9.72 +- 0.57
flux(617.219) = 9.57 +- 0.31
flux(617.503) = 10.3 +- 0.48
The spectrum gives 0.037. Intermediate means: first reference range 11.1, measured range 10.5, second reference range 10.8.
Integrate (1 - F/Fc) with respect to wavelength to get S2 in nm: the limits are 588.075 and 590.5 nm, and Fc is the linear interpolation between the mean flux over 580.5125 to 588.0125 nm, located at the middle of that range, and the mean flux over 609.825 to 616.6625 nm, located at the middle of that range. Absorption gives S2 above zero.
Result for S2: 0.18 nm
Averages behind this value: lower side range 10.9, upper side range 10.2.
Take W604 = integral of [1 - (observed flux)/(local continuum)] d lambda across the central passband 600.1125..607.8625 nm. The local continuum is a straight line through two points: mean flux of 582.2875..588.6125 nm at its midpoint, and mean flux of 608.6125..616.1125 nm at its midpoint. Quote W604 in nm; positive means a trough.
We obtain -0.28 nm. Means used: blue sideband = 10.8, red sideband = 10.3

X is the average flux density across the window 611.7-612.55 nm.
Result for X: 10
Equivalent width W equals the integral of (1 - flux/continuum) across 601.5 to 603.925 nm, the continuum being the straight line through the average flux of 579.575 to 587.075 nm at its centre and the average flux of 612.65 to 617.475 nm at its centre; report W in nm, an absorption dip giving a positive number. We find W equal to -0.12 nm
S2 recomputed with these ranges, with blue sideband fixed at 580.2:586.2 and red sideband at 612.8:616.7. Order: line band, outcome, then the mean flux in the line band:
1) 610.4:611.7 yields 0.032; 10.1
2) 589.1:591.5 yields 0.142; 10.1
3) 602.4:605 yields -0.100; 10.9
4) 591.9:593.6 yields 0.014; 10.7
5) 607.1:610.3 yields -0.086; 10.7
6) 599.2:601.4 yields 0.011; 10.5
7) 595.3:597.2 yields 0.028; 10.5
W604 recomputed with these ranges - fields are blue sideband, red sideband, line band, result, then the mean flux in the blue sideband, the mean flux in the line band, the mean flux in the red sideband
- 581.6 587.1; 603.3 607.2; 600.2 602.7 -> 0.002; 11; 10.9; 10.8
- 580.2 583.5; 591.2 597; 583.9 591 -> 0.236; 11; 10.4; 10.6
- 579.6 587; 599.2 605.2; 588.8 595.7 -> 0.332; 10.9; 10.3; 10.8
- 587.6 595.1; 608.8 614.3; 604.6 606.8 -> -0.093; 10.3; 10.8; 10.3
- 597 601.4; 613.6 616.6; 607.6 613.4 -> -0.011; 10.5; 10.4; 10.3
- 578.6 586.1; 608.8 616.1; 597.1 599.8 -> 0.024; 10.9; 10.5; 10.3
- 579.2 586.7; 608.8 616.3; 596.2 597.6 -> 0.051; 10.9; 10.2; 10.3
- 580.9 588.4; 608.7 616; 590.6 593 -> 0.037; 10.9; 10.6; 10.3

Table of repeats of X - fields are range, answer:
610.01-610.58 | 10.3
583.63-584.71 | 11.2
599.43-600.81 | 10.8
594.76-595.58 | 10.6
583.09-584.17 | 11.2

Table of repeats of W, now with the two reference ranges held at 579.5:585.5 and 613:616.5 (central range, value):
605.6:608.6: -0.058 nm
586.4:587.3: 0.011 nm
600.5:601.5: -0.006 nm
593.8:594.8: 0.041 nm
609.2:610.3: -0.049 nm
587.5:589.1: 0.101 nm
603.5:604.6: -0.040 nm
